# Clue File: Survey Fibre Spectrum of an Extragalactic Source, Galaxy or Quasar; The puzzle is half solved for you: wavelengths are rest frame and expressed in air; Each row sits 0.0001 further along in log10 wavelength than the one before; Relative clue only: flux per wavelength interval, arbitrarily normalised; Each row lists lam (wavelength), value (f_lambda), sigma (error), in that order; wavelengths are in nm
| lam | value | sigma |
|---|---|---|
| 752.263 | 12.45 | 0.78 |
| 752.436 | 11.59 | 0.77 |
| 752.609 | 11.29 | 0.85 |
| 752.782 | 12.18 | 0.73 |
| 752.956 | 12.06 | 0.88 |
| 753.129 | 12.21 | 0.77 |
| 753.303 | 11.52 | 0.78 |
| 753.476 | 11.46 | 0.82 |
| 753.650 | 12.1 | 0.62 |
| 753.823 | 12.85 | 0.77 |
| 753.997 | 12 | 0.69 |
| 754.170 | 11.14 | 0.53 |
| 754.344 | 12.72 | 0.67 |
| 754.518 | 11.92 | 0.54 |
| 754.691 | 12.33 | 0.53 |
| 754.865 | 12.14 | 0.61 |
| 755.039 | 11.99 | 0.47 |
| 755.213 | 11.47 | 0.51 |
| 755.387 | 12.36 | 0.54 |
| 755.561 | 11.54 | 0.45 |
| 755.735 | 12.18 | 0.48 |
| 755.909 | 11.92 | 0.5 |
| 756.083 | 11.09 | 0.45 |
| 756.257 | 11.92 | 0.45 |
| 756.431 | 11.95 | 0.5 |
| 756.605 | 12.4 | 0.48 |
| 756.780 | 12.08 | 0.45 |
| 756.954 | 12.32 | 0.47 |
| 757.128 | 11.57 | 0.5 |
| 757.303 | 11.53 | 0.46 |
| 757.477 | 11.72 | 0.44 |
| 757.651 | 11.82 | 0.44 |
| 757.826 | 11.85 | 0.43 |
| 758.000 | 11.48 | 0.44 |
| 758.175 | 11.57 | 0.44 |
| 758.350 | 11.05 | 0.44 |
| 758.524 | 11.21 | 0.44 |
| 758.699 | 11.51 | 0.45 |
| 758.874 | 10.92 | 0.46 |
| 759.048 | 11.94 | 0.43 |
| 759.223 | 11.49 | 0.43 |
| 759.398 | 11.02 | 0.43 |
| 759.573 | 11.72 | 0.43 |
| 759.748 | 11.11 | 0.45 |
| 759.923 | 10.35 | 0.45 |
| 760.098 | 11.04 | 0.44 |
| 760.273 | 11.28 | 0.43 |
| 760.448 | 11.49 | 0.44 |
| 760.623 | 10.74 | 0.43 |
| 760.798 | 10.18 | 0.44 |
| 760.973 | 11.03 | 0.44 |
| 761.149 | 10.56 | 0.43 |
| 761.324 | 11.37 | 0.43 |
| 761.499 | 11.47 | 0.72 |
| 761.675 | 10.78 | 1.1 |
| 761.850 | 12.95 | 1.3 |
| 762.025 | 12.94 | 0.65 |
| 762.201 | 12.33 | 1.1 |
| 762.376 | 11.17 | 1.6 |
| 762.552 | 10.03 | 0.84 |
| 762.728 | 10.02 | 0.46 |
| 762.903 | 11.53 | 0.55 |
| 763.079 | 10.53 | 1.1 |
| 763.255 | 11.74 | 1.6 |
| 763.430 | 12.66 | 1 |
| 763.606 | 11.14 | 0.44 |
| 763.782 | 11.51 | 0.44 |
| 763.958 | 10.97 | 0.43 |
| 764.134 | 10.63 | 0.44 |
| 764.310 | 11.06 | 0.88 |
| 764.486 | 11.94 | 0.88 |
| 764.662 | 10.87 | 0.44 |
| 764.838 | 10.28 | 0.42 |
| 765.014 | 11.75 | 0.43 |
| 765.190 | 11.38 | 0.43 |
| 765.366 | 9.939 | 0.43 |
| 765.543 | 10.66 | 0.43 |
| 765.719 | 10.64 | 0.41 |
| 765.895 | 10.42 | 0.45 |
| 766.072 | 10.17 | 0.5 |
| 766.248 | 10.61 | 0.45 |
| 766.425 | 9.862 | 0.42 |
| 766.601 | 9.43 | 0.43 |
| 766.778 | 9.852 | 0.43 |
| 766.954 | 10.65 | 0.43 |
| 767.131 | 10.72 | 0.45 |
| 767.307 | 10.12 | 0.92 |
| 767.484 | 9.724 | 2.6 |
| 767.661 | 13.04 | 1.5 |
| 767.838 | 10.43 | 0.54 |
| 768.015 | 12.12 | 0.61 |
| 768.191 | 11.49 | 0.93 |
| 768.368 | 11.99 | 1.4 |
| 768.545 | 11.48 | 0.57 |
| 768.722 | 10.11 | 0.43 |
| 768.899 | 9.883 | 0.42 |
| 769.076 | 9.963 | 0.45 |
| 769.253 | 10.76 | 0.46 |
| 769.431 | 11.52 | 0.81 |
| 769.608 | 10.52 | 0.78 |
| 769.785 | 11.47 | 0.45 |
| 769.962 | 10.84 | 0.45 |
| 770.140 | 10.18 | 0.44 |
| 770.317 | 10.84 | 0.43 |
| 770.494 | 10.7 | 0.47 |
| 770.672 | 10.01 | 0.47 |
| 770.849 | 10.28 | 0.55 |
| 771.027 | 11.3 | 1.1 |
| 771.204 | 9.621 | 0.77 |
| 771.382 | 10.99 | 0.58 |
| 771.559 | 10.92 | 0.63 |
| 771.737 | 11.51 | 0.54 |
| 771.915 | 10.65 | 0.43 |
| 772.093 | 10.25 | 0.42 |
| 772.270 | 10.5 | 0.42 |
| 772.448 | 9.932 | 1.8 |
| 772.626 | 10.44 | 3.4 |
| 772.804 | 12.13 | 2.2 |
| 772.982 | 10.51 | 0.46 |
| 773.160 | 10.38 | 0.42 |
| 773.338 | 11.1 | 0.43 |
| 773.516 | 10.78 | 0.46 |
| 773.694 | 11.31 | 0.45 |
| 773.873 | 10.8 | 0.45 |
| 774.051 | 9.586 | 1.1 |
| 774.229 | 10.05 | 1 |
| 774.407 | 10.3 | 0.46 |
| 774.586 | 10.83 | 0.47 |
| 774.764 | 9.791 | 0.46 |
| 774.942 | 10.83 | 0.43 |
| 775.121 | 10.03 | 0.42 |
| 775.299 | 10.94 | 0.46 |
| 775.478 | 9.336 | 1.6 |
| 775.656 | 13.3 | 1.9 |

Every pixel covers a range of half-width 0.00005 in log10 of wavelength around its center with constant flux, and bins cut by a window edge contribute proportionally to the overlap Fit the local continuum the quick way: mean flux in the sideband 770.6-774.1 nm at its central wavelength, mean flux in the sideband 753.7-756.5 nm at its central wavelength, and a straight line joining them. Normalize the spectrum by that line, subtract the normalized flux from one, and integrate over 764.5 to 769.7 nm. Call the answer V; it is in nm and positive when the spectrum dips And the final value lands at 0.16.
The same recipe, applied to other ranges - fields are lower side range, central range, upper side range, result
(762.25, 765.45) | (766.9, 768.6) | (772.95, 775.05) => -0.05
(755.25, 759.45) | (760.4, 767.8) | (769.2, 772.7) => 0.14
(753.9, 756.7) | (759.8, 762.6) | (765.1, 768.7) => 0.02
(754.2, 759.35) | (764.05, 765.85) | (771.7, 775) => 0.05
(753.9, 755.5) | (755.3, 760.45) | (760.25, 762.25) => 0.06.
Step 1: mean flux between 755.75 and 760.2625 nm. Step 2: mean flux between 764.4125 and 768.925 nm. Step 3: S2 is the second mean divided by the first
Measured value 0.93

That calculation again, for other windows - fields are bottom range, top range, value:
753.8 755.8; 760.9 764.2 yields 0.94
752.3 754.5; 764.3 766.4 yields 0.90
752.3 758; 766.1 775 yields 0.89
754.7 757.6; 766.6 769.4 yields 0.91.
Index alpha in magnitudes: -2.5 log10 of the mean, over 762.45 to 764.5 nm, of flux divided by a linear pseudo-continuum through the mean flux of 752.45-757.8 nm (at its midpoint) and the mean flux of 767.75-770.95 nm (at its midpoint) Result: 0.01 mag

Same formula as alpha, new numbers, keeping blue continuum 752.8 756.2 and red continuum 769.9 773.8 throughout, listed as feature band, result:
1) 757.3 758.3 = 0.01 mag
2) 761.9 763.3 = 0.00 mag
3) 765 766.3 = 0.05 mag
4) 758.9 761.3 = 0.04 mag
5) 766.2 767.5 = 0.09 mag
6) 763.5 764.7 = 0.01 mag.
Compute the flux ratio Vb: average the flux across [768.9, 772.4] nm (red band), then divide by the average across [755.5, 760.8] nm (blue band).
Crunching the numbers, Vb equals 0.93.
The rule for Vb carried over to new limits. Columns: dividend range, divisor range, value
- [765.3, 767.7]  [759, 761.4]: 0.94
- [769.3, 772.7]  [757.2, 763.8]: 0.94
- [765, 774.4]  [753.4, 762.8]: 0.92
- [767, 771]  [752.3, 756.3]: 0.91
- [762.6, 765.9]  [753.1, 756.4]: 0.92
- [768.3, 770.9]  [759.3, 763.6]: 0.95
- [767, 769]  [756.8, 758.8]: 0.95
